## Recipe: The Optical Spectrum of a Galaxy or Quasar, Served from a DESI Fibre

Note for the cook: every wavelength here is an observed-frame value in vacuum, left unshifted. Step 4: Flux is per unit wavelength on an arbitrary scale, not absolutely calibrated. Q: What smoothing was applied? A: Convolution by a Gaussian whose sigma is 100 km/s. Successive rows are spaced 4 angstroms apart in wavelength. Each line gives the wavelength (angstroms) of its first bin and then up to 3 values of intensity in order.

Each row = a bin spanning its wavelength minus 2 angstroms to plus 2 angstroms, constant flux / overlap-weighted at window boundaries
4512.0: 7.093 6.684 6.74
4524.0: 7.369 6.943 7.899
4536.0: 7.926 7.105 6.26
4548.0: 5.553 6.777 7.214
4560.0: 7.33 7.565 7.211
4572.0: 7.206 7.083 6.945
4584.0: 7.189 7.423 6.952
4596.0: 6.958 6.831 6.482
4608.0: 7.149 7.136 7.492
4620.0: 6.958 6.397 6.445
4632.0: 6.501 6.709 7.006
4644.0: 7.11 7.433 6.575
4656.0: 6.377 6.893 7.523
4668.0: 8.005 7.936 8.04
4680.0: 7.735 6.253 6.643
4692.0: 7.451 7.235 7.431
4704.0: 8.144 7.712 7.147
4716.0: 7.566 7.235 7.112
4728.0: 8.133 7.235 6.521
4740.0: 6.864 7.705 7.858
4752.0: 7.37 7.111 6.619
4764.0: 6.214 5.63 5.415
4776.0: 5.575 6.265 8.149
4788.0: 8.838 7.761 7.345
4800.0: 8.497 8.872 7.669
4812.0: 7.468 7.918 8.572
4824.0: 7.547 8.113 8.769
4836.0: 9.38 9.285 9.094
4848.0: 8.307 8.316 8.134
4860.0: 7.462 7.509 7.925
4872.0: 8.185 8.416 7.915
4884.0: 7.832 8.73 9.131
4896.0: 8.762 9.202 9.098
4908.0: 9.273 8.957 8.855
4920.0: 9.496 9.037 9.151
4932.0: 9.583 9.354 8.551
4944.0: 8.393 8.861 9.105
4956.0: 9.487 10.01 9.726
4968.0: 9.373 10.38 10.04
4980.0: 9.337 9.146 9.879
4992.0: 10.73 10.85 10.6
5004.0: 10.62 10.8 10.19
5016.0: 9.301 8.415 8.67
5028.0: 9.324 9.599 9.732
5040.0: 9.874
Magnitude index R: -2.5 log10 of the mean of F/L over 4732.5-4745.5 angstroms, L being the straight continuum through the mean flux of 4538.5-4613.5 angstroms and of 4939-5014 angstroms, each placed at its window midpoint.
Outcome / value 0.16 mag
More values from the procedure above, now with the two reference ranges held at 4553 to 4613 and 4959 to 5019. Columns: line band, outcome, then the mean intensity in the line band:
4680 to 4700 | 0.12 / 7.03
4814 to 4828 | 0.10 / 8.03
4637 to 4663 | 0.10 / 6.92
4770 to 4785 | 0.34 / 6.23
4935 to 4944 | 0.11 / 8.78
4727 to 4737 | 0.13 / 7.29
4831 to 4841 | -0.03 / 9.17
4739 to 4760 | 0.14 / 7.33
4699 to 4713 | 0.05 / 7.65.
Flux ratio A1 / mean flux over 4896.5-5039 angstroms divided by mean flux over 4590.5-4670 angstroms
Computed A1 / 1.37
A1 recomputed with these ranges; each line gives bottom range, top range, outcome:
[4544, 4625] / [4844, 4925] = 1.22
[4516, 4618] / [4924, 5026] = 1.36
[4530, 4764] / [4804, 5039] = 1.26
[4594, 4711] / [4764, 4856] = 1.10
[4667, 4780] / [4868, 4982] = 1.27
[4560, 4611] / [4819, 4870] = 1.17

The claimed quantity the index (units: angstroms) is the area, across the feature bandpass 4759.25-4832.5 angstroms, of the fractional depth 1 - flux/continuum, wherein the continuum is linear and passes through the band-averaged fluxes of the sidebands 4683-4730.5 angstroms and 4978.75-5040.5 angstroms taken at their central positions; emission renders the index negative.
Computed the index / 6.14 angstroms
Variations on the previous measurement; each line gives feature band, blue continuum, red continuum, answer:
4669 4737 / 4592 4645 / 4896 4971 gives 0.7 angstroms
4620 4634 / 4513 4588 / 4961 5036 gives 1.9 angstroms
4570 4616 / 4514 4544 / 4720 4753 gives 1.1 angstroms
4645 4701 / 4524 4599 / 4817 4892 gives 2.3 angstroms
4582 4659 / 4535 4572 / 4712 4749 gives 2.3 angstroms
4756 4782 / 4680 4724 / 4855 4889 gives 5.2 angstroms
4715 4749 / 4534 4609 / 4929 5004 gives 3.1 angstroms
